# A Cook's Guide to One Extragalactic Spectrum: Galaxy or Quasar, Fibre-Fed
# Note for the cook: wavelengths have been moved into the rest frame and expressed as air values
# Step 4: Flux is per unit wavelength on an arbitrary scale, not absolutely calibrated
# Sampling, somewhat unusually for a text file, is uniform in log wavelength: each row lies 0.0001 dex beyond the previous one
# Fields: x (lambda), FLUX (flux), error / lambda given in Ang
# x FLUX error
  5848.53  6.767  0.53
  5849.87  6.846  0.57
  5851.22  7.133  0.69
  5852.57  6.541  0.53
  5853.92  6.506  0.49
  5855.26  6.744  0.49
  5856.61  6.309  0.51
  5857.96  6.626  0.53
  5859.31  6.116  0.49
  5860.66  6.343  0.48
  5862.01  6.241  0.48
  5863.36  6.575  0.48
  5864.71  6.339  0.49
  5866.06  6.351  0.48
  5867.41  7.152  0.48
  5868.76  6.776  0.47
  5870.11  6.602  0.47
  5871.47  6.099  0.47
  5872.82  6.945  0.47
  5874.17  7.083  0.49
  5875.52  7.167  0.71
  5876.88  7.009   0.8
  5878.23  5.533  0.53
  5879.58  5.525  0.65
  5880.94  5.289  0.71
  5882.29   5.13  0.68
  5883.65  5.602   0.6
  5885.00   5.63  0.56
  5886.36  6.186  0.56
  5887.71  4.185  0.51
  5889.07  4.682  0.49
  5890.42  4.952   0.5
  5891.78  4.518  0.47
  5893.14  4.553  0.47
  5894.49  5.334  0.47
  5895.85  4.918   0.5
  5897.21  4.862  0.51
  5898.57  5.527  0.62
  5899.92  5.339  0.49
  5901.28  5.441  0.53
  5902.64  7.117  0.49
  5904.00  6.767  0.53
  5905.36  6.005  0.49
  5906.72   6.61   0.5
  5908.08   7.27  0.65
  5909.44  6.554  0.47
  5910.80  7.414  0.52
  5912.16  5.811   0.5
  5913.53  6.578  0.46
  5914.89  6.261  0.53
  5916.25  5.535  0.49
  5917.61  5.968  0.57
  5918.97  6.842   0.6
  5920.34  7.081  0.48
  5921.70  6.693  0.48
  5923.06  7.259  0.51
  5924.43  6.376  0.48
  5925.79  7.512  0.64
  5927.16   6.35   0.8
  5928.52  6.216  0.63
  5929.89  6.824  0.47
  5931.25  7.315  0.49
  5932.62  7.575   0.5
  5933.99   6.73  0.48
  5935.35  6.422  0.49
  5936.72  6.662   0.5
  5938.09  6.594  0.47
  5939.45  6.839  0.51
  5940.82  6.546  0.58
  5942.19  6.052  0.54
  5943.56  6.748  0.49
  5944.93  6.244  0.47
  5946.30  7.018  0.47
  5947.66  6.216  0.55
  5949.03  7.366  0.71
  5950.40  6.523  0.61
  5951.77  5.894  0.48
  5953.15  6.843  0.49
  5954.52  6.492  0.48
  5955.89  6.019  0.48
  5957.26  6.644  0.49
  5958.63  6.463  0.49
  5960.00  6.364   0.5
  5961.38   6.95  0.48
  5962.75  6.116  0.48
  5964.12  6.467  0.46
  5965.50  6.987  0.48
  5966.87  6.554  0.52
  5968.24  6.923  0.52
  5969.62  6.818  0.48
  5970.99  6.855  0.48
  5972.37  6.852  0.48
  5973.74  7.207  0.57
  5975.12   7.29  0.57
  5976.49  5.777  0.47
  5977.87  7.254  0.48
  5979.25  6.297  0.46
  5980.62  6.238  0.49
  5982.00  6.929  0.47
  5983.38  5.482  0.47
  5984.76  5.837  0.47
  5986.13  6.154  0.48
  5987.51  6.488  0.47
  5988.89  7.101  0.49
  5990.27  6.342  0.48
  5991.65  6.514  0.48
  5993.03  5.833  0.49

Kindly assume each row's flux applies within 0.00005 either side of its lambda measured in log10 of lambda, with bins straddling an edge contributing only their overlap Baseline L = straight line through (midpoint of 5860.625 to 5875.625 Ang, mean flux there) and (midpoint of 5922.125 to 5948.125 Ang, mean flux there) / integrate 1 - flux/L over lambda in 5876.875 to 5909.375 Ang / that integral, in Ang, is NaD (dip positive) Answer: 5.33 Ang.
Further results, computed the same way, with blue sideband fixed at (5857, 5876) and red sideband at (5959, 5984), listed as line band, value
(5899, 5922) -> 0.7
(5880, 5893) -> 2.9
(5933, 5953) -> 0.1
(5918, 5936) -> -0.6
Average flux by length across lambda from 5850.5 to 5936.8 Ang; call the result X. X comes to 6.24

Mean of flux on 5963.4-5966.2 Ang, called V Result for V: 6.72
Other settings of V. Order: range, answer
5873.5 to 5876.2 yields 7.12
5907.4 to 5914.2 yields 6.72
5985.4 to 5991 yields 6.52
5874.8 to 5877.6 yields 7.06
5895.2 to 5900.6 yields 5.17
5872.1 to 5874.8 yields 7.01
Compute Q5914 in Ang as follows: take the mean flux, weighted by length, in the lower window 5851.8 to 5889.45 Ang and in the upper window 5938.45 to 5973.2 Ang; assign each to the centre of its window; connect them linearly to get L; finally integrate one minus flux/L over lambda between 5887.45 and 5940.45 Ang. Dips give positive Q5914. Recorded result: 1.6 Ang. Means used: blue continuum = 6.2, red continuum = 6.6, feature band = 6.21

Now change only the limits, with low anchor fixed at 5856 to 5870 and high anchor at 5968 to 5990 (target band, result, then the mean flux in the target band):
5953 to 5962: 0.06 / 6.52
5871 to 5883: 0.56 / 6.2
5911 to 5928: -0.03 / 6.54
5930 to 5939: -0.46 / 6.88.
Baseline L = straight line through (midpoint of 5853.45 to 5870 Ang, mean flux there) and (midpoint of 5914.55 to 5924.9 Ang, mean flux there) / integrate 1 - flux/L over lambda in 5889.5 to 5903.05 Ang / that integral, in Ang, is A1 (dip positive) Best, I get 2.7 Ang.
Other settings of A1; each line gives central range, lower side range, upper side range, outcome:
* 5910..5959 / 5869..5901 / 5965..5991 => -3.8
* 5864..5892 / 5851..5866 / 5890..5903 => -0.6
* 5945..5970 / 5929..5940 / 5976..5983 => 0.3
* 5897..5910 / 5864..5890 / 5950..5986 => 0.0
